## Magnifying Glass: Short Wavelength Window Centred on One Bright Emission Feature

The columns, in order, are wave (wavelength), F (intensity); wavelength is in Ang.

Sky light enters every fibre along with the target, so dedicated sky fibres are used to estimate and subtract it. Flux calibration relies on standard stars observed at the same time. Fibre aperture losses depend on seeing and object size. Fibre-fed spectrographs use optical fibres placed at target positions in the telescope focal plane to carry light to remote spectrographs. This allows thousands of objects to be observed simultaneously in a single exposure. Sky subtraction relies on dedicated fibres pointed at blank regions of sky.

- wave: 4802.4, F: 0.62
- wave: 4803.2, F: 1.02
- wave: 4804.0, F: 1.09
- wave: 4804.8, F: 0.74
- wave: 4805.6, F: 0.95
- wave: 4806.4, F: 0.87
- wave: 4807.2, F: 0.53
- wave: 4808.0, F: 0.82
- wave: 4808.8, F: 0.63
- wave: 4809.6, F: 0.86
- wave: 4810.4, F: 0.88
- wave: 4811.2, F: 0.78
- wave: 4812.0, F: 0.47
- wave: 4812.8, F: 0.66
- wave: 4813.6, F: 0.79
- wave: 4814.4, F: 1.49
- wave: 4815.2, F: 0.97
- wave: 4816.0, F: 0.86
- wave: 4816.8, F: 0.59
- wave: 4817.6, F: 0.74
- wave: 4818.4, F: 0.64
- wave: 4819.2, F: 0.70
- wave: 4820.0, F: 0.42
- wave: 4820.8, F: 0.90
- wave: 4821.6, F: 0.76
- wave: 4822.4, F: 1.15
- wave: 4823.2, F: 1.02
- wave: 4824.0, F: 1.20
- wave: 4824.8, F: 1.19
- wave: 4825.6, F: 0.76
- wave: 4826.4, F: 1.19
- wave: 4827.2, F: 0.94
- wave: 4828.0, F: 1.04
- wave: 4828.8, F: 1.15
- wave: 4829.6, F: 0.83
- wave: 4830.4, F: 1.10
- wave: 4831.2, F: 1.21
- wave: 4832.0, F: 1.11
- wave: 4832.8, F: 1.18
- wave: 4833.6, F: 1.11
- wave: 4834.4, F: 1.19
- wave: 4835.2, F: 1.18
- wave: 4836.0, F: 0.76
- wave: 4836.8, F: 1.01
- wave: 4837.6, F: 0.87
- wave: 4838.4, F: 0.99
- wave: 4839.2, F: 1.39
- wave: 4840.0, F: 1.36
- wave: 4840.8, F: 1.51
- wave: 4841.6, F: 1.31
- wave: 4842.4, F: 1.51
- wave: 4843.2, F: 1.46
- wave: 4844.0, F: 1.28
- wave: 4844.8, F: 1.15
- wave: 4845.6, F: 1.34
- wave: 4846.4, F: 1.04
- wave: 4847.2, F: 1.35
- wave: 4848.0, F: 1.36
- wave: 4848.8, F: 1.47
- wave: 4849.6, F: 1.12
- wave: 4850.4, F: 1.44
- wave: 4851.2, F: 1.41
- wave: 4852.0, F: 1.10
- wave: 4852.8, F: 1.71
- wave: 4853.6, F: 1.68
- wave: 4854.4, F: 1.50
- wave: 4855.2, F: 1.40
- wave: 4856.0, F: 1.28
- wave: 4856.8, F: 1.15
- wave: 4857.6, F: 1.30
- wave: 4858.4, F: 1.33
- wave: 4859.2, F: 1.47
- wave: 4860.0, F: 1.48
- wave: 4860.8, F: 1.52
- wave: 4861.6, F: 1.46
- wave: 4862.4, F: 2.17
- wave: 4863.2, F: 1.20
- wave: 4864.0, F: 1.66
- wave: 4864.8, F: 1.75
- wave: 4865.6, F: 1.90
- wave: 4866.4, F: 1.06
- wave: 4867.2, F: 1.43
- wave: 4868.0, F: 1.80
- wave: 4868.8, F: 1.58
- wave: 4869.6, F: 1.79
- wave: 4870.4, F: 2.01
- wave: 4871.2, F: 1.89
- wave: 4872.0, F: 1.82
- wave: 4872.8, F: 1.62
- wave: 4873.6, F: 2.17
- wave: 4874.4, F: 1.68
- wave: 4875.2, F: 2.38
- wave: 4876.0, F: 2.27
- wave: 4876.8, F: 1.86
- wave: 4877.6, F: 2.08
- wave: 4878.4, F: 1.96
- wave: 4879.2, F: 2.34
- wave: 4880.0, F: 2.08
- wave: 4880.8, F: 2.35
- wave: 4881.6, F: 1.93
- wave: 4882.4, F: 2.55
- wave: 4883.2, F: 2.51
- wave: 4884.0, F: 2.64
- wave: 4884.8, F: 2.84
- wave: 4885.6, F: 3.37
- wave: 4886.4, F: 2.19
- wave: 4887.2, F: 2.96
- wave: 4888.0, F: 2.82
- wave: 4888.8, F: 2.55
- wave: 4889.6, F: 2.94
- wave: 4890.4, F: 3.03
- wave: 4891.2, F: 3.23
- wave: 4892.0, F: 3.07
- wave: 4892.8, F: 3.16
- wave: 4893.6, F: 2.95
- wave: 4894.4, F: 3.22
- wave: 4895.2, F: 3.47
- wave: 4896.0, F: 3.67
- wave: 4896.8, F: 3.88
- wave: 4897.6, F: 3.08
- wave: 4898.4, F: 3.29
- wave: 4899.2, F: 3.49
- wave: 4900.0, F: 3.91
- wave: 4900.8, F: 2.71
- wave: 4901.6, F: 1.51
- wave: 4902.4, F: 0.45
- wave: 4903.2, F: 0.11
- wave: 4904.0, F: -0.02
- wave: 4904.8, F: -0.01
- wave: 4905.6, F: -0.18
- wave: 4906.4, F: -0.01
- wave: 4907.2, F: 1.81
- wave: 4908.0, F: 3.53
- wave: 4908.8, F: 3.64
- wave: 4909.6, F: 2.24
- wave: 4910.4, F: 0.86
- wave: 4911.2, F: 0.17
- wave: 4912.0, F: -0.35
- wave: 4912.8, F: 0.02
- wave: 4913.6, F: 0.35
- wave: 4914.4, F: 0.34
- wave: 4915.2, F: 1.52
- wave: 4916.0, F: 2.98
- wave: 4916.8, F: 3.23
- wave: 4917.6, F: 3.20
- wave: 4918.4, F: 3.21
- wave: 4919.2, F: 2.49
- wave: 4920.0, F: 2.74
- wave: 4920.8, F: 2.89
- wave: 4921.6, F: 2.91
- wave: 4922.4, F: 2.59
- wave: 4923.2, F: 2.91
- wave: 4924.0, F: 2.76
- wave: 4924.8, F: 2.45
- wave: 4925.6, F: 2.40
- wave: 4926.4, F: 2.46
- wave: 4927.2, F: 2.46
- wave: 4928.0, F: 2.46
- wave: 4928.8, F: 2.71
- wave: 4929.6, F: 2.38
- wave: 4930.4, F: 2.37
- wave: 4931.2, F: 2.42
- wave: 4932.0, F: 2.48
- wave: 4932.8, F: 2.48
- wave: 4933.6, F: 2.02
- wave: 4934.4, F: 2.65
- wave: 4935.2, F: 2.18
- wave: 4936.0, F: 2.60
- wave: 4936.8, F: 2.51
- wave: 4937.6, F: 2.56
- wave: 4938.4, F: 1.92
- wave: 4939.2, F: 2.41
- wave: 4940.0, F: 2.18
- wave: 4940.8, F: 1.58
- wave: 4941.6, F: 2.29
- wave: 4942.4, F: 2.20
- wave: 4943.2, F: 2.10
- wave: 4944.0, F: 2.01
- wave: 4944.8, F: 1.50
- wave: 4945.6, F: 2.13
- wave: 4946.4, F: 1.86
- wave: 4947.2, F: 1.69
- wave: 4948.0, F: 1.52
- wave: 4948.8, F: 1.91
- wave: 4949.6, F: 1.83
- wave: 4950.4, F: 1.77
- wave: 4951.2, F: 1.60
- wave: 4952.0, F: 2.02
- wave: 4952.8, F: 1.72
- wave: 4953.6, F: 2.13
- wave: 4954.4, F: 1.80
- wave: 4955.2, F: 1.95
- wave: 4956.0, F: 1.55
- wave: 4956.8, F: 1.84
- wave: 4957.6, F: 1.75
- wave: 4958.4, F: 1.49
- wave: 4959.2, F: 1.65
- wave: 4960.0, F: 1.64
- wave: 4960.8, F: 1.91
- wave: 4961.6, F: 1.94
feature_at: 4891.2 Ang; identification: C IV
